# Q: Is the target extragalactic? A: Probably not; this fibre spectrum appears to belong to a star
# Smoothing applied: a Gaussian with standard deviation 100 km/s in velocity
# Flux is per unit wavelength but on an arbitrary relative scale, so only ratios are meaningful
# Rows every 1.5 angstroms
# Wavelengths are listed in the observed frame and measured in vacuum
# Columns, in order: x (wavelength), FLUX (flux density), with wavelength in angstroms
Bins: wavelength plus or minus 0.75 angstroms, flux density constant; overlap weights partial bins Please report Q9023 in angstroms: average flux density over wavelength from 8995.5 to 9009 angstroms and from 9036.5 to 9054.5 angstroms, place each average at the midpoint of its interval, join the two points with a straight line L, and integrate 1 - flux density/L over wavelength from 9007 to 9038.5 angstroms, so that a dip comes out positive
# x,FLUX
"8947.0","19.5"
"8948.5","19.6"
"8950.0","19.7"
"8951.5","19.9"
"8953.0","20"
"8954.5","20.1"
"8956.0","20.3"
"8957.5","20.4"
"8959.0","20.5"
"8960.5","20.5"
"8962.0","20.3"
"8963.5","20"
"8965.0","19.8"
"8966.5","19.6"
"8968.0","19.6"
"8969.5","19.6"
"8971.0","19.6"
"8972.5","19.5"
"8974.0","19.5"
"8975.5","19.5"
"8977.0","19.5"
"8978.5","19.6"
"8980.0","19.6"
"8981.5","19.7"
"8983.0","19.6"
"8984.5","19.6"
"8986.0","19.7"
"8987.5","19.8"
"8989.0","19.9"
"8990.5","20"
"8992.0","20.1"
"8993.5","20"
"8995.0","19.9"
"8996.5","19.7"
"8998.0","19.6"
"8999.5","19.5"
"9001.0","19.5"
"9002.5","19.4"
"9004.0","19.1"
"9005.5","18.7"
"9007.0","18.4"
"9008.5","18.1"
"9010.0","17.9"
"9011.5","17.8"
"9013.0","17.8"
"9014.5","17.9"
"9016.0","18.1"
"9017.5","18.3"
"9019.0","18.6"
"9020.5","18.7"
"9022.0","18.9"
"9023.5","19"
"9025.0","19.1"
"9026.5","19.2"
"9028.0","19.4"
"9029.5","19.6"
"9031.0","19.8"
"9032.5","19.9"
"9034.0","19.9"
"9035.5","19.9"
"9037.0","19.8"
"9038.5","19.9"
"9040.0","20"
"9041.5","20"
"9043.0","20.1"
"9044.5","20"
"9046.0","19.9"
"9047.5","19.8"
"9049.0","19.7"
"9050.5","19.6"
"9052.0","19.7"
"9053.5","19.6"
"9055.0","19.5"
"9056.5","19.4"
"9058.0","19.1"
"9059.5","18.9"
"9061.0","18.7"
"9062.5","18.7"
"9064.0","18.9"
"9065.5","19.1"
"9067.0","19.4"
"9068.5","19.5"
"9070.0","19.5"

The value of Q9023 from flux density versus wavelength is 0.9 angstroms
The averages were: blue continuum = 19.1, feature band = 18.9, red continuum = 19.8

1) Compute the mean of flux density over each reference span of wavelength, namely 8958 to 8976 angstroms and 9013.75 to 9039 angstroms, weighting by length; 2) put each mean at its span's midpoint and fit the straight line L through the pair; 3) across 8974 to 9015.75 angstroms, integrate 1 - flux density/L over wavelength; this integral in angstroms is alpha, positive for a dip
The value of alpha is 0.61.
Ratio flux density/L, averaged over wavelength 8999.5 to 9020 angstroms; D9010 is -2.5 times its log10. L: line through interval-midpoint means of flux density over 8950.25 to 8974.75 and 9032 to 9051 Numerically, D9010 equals 0.08 mag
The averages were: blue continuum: 19.9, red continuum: 19.9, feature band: 18.5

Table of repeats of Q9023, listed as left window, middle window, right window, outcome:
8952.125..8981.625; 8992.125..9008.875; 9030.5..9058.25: 0.4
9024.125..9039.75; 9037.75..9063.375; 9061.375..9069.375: -0.3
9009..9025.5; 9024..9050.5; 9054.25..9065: -1.5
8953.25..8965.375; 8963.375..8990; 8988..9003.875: 0.5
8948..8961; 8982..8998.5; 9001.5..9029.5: -0.5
